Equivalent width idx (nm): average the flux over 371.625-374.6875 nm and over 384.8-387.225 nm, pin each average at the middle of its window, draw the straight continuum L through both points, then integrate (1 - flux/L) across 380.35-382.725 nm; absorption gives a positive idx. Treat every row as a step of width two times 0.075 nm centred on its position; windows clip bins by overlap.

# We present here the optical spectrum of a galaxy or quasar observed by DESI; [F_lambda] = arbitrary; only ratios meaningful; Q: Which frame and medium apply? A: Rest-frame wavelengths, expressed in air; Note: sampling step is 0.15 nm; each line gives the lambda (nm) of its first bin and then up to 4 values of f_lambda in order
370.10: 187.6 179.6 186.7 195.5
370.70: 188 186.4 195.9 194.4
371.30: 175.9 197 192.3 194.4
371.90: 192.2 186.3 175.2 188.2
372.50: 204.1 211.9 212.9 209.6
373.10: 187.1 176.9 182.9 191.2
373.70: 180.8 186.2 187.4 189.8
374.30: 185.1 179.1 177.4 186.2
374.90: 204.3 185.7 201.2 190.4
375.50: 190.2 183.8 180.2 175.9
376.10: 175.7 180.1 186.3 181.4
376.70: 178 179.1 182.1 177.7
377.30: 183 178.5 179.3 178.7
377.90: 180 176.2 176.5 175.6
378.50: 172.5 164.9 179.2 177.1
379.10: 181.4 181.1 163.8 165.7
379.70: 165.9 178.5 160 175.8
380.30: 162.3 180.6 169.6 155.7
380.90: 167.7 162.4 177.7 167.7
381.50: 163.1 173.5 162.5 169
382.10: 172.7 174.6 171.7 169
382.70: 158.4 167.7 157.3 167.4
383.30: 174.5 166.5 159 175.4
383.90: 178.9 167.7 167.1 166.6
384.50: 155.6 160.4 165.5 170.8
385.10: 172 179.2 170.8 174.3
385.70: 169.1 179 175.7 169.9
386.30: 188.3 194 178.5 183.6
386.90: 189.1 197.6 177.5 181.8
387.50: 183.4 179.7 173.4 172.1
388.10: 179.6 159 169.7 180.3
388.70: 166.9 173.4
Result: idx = 0.18 nm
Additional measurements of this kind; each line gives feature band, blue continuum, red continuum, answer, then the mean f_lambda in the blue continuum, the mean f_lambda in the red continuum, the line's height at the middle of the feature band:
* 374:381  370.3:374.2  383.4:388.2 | 0.25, 191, 175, 185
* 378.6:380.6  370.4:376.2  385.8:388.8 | 0.14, 189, 179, 185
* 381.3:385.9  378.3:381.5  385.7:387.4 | 0.22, 171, 183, 177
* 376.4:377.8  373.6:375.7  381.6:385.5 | 0.02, 188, 168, 182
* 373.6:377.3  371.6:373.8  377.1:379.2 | 0.01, 192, 177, 185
